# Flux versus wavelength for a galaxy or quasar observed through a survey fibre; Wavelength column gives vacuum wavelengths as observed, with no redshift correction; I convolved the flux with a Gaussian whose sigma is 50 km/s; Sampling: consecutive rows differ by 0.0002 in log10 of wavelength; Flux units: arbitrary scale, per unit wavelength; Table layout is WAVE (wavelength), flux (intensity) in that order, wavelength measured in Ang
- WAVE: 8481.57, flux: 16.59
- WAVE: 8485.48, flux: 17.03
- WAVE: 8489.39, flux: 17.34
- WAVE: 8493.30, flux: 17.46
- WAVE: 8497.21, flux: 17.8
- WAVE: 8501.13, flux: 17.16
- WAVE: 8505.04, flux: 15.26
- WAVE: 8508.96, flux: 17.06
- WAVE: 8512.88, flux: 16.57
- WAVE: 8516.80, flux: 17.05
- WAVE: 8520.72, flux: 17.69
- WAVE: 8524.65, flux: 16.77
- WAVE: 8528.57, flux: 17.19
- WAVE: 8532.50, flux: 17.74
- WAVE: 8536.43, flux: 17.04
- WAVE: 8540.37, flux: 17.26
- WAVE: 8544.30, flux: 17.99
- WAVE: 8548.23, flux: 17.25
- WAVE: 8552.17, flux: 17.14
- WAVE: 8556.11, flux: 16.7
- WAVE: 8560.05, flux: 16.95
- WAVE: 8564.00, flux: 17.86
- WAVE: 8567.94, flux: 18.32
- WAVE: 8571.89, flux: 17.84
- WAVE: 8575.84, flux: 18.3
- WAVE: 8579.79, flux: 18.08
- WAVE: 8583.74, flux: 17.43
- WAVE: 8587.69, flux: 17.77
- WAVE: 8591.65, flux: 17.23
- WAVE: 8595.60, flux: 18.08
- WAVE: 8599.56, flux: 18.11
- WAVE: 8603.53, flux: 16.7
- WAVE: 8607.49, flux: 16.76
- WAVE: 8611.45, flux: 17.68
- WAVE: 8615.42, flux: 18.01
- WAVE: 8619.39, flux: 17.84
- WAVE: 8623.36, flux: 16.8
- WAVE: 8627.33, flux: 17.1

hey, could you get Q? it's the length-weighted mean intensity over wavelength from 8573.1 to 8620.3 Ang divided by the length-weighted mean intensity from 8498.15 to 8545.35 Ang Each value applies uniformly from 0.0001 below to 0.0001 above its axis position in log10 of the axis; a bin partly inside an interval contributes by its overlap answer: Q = 1.04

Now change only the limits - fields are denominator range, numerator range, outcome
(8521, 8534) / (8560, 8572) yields 1.03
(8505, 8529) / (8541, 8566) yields 1.02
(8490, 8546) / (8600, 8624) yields 1.01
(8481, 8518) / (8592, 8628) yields 1.03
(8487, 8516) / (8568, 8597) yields 1.05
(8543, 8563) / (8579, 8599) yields 1.03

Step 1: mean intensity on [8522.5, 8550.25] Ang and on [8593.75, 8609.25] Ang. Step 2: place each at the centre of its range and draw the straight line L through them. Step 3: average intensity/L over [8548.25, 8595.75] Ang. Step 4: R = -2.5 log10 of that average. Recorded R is -0.01 mag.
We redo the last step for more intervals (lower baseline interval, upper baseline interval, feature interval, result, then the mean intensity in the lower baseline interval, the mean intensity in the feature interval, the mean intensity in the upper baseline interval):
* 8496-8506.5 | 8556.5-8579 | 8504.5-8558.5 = 0.01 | 16.7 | 17.1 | 17.8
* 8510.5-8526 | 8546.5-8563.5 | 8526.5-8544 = -0.02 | 17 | 17.4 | 17.1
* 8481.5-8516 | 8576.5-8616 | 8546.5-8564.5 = 0.01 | 16.9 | 17.1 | 17.6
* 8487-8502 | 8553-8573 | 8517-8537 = 0.01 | 17.4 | 17.3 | 17.5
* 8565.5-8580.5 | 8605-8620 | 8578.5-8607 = 0.02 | 18.1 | 17.6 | 17.5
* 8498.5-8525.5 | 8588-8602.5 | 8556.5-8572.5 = -0.01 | 16.8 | 17.6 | 17.7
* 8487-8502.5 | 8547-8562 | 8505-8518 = 0.04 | 17.4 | 16.6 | 17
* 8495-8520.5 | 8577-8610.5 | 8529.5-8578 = -0.02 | 16.9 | 17.5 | 17.5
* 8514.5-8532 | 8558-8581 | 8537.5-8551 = 0.00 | 17.2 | 17.4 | 17.9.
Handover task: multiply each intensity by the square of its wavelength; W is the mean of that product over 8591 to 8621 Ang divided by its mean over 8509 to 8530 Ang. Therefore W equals 1.1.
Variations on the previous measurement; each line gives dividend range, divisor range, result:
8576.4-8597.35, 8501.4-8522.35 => 1.08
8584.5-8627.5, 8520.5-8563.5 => 1.03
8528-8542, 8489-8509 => 1.03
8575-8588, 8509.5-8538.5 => 1.06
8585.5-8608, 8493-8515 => 1.06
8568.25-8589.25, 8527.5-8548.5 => 1.04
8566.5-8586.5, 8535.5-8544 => 1.05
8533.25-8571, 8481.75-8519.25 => 1.04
